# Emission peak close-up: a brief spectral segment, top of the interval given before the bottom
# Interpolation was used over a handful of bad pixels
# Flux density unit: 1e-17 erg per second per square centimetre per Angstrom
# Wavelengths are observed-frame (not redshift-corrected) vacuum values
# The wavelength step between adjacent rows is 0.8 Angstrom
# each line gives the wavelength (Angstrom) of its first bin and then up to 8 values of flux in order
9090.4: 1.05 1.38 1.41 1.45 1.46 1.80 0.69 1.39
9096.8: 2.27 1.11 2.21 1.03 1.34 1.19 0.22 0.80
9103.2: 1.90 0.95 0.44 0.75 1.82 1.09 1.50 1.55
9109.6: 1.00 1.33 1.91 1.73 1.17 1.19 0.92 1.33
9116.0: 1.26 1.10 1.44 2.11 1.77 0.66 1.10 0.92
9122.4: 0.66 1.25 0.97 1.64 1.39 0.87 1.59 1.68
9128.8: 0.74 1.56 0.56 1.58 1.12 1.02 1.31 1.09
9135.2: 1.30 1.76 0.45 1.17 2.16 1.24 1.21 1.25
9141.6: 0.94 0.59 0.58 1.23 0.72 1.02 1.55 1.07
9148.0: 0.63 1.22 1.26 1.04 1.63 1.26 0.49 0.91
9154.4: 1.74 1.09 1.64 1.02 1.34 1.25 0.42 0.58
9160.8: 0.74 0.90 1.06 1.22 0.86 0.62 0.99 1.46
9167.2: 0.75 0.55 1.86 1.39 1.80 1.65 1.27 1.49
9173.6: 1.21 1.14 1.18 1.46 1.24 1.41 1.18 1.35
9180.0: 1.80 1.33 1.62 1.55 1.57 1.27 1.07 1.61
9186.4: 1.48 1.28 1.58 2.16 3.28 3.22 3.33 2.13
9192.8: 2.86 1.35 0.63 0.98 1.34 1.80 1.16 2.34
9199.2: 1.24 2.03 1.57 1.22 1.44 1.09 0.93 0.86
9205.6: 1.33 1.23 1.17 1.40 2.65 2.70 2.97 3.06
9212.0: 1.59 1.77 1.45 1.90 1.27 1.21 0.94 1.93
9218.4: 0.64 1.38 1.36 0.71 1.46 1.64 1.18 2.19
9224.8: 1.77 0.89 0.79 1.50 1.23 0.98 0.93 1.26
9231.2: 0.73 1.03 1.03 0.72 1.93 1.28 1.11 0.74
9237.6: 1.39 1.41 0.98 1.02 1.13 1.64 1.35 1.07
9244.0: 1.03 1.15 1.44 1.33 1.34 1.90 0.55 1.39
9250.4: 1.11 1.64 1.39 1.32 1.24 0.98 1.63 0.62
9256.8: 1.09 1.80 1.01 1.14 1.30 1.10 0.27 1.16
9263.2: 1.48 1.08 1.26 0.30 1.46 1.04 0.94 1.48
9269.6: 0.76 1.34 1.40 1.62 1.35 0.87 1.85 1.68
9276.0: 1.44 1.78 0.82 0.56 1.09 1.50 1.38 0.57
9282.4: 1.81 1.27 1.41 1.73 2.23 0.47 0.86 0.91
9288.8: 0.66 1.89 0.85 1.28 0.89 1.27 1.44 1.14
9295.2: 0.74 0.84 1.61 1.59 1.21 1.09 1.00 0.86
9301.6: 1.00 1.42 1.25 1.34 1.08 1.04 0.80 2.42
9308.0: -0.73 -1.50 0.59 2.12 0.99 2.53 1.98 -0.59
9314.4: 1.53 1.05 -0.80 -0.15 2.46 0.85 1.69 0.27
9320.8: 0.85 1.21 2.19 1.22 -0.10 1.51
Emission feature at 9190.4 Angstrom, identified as [S II]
